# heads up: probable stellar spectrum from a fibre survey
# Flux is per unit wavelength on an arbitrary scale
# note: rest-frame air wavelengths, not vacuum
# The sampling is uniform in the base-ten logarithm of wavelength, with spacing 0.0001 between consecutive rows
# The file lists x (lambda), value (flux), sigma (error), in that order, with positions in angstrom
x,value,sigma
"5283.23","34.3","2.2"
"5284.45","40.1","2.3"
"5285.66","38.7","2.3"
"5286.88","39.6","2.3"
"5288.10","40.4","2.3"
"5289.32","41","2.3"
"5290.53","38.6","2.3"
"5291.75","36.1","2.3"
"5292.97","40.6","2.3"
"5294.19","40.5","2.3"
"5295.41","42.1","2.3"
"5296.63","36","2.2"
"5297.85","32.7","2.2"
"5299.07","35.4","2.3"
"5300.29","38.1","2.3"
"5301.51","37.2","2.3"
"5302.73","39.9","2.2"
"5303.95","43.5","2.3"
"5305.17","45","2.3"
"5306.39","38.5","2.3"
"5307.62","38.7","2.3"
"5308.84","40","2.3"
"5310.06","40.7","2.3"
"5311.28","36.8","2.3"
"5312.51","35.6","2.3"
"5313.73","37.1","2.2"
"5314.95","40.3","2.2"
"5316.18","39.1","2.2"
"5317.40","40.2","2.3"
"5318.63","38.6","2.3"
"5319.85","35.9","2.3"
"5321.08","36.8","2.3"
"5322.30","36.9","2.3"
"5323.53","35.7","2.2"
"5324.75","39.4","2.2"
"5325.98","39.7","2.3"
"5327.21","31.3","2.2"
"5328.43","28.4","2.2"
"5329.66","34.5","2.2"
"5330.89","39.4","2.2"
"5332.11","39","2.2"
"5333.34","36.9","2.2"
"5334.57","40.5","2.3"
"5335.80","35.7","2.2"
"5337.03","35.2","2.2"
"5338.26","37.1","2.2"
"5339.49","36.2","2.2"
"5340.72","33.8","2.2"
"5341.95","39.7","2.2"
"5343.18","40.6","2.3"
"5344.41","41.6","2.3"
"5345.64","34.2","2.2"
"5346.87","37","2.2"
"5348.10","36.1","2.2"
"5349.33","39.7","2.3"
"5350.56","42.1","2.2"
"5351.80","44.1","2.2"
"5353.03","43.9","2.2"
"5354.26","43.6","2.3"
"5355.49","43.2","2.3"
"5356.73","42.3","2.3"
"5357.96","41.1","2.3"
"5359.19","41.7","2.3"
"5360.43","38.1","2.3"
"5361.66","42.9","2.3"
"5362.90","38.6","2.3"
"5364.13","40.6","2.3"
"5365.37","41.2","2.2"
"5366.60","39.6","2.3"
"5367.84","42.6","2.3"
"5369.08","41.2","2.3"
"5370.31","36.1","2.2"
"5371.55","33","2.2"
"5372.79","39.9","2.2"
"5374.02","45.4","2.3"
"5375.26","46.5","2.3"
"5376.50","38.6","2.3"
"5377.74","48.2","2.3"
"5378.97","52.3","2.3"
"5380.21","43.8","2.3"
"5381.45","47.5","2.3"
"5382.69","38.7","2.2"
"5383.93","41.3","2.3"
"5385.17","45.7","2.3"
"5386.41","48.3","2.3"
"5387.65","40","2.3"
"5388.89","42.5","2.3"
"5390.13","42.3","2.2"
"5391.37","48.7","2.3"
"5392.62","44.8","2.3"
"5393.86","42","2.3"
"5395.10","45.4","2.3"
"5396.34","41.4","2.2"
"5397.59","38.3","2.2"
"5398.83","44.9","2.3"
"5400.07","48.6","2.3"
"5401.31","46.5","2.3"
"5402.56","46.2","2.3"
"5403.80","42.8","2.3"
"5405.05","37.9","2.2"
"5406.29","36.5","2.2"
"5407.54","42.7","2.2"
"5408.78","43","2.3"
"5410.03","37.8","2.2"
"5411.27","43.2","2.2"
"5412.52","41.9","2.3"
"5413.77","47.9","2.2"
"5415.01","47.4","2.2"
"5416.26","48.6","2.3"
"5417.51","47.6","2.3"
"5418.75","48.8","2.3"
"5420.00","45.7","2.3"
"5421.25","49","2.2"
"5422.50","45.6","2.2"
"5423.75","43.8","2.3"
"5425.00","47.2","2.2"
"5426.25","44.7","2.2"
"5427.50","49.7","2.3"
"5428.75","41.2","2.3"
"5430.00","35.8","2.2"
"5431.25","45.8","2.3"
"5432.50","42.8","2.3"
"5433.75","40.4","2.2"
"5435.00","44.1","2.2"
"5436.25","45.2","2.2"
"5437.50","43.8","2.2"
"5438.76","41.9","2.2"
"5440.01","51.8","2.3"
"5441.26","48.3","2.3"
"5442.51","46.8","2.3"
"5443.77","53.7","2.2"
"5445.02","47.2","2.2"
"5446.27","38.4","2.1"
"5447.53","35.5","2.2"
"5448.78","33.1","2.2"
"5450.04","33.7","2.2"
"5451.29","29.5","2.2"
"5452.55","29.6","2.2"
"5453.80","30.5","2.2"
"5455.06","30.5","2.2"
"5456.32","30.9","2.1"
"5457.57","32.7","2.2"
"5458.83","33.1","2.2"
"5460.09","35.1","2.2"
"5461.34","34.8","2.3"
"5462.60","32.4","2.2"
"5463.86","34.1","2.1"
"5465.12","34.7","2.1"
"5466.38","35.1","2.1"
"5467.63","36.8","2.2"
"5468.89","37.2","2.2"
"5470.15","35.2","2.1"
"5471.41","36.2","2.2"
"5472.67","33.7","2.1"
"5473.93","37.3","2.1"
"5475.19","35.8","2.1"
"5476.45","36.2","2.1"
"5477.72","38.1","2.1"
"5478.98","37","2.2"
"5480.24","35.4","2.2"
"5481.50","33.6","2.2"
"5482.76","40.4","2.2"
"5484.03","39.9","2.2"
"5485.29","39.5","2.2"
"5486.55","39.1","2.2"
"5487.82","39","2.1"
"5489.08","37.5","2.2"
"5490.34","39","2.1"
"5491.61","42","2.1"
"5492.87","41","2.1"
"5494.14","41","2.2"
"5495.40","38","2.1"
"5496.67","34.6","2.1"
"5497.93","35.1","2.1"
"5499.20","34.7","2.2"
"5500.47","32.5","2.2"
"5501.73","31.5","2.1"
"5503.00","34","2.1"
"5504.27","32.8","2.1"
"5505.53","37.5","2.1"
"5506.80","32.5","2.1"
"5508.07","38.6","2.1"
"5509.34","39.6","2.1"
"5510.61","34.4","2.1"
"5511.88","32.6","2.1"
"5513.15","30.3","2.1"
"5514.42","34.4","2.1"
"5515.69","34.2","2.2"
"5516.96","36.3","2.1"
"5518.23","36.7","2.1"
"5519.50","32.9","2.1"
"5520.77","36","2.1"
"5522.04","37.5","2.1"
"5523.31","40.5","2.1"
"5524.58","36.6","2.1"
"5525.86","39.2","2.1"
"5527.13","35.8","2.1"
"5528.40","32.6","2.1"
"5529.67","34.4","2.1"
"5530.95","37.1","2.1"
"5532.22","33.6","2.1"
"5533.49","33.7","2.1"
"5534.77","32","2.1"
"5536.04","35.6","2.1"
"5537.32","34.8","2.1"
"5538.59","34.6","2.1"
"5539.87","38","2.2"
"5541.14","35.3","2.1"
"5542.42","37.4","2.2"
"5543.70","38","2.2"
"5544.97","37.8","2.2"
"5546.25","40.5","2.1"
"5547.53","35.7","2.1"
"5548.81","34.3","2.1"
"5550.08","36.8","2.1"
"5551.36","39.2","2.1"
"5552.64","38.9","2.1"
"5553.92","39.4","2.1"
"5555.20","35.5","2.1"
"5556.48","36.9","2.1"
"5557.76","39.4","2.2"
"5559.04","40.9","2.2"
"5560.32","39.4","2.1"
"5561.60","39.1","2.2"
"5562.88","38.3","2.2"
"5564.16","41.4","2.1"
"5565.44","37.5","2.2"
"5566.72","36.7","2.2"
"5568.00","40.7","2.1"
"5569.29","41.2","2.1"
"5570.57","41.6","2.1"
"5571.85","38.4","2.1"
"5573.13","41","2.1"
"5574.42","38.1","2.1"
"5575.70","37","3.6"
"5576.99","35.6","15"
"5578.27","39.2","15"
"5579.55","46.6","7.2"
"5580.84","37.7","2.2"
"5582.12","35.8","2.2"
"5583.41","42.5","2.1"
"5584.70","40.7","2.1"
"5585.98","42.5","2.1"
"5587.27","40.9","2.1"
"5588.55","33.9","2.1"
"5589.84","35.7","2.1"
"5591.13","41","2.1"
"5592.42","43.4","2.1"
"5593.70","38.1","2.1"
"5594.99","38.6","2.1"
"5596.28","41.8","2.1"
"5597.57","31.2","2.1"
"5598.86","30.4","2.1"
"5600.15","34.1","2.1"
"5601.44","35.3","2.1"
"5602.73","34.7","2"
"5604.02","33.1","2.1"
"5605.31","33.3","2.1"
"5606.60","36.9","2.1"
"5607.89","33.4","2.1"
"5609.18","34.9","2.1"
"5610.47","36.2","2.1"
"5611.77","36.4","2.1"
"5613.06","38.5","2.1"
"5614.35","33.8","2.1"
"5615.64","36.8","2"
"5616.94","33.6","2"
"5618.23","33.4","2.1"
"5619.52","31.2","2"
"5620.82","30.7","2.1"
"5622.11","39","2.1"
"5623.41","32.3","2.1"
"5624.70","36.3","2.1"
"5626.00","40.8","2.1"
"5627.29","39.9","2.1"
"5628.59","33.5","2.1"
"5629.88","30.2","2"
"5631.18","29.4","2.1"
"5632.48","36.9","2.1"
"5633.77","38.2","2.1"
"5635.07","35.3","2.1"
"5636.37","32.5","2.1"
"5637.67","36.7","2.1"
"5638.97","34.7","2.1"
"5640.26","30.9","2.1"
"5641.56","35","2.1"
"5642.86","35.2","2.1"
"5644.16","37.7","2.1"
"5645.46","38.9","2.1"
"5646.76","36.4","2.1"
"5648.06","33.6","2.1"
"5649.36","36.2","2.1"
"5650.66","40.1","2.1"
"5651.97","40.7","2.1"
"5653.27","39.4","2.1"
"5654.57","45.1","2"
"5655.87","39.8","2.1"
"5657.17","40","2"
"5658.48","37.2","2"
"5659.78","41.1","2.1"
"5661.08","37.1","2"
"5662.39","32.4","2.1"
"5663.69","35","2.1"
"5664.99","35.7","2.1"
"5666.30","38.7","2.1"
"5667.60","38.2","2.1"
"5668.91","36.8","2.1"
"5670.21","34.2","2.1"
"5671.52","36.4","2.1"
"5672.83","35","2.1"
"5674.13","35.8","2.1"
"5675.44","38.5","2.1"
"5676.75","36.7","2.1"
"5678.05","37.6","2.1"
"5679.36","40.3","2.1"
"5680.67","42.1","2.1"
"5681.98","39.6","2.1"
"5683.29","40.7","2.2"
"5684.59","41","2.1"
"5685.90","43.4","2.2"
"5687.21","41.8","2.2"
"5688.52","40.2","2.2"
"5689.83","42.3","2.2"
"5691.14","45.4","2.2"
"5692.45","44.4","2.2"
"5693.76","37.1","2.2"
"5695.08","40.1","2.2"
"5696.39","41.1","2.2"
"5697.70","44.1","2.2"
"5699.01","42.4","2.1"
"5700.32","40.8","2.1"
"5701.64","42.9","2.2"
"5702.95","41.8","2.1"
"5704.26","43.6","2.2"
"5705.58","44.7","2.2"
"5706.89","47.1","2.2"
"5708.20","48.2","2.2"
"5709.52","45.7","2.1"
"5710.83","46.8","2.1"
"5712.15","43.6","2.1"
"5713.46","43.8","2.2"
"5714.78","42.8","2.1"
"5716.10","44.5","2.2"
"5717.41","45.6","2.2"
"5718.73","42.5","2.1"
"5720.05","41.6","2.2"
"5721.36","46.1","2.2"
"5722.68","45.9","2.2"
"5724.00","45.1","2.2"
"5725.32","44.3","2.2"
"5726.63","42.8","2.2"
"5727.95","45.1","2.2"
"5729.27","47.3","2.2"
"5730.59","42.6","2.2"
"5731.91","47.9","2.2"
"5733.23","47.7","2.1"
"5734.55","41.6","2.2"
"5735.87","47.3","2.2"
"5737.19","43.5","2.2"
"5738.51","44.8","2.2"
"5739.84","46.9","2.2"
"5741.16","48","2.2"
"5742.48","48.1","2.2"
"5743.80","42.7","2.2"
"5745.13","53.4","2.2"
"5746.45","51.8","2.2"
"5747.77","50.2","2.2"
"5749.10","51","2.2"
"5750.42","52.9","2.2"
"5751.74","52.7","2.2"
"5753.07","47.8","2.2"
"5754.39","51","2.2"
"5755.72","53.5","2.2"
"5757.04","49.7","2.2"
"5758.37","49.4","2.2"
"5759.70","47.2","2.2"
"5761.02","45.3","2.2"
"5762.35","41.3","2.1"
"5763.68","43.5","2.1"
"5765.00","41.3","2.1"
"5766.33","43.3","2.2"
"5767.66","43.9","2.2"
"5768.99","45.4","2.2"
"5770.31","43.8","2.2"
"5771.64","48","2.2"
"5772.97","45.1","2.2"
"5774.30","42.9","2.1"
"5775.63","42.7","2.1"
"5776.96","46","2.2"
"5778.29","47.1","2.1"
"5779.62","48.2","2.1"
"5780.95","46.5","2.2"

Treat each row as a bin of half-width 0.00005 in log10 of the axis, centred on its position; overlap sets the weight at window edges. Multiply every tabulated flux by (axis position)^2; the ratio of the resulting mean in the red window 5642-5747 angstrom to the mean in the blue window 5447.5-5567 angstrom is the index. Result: 1.2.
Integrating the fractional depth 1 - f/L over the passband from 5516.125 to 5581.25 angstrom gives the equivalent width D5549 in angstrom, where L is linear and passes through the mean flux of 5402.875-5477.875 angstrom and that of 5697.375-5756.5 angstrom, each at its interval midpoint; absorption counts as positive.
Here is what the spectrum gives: 7.6 angstrom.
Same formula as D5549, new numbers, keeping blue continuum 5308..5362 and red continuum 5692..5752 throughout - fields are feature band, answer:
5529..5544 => 2.4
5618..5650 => 6.4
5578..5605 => 3.2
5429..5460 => 0.8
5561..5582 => 1.6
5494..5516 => 3.5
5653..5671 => 2.6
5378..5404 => -3.3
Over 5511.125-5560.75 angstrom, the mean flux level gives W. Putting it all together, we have 36.3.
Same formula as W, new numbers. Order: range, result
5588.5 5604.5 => 36.4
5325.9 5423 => 41.6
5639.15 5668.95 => 37.4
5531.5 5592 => 38.1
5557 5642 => 36.9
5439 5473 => 36.8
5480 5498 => 38.5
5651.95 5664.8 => 38.6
